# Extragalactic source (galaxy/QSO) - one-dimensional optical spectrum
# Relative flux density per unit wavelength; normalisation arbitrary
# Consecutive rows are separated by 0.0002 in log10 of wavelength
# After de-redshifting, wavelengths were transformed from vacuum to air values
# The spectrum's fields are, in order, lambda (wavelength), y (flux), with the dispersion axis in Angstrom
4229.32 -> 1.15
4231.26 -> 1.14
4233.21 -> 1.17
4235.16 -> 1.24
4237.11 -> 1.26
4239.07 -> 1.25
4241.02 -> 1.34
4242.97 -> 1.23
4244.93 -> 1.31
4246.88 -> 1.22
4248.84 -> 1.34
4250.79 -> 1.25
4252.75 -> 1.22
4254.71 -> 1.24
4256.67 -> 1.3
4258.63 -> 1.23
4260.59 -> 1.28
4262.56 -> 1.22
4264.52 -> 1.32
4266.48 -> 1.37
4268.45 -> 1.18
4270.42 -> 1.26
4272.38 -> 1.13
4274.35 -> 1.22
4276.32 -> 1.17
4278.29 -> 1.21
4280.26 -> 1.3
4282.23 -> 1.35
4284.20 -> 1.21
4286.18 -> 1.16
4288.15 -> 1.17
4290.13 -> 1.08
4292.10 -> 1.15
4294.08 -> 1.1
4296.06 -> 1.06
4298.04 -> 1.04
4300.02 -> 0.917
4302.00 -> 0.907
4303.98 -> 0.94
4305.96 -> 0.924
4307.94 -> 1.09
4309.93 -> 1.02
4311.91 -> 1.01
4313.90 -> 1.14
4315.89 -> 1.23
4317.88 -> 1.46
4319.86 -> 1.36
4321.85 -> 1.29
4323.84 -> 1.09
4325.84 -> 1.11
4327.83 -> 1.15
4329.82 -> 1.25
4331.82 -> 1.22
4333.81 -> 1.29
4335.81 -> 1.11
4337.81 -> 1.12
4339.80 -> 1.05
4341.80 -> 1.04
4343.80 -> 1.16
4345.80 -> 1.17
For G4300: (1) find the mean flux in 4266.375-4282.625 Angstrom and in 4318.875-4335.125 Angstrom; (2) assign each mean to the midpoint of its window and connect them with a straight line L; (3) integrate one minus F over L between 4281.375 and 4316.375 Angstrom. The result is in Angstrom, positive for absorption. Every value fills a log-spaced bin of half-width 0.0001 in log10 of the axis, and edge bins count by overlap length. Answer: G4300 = 4.2 Angstrom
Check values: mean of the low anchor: 1.23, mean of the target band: 1.08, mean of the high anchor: 1.22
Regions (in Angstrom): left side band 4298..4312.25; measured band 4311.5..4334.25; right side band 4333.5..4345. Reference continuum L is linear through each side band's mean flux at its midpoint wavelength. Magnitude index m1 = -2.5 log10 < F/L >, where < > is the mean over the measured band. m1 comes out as -0.16 mag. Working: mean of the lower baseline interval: 0.976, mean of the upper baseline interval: 1.12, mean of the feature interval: 1.22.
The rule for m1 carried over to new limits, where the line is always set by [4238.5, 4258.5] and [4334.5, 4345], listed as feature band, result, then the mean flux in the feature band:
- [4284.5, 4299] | 0.07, 1.11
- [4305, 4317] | 0.08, 1.07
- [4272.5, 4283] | -0.02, 1.24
